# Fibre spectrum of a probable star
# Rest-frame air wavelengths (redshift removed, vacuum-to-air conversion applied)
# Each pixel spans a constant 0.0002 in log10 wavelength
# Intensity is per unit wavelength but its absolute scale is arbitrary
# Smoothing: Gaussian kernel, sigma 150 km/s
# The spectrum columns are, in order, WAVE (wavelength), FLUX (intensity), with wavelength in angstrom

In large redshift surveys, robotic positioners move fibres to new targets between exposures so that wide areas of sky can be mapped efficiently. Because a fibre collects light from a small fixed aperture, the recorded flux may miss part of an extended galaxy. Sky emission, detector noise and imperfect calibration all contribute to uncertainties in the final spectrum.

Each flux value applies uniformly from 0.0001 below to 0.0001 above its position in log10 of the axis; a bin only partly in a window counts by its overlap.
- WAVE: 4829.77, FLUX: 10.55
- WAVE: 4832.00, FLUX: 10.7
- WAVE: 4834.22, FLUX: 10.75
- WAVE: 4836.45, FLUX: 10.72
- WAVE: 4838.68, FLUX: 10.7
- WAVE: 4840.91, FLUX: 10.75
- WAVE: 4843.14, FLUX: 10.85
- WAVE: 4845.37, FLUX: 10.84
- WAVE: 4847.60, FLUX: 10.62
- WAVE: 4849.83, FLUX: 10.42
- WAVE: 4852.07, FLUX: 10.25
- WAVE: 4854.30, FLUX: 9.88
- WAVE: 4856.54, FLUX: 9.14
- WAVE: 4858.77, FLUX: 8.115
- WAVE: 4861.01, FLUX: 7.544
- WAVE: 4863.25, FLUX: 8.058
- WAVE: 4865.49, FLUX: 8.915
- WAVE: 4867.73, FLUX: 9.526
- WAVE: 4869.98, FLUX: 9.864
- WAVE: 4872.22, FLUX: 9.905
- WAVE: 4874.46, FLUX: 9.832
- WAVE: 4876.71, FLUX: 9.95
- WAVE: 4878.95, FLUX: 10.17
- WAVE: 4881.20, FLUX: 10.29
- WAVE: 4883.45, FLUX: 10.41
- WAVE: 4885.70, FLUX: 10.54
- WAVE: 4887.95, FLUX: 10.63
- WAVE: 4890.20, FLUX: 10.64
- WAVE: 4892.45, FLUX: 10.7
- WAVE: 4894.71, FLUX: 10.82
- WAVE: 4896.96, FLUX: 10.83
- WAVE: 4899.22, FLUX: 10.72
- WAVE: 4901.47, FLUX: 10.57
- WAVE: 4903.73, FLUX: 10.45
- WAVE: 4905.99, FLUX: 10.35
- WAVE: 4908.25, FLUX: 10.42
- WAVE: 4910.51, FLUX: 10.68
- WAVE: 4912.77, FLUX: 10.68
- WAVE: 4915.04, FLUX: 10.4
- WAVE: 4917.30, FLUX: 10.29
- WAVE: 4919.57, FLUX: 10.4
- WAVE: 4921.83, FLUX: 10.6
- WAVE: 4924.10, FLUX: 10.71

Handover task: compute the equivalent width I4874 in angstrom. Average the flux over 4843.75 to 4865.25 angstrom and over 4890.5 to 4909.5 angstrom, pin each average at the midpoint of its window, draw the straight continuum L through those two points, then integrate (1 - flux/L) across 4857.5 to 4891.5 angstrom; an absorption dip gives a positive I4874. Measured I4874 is 1.16 angstrom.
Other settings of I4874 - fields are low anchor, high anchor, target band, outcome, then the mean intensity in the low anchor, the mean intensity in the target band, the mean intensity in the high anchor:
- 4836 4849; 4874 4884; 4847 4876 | 2.9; 10.7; 9.38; 10.1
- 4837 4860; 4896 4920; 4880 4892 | -0.1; 10.2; 10.5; 10.5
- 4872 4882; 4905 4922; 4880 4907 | -0.9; 10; 10.6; 10.5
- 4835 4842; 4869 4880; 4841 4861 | 1.0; 10.7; 9.92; 9.95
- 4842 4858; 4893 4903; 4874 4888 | 0.4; 10.2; 10.3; 10.7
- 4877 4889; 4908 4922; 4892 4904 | -0.3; 10.4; 10.7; 10.5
